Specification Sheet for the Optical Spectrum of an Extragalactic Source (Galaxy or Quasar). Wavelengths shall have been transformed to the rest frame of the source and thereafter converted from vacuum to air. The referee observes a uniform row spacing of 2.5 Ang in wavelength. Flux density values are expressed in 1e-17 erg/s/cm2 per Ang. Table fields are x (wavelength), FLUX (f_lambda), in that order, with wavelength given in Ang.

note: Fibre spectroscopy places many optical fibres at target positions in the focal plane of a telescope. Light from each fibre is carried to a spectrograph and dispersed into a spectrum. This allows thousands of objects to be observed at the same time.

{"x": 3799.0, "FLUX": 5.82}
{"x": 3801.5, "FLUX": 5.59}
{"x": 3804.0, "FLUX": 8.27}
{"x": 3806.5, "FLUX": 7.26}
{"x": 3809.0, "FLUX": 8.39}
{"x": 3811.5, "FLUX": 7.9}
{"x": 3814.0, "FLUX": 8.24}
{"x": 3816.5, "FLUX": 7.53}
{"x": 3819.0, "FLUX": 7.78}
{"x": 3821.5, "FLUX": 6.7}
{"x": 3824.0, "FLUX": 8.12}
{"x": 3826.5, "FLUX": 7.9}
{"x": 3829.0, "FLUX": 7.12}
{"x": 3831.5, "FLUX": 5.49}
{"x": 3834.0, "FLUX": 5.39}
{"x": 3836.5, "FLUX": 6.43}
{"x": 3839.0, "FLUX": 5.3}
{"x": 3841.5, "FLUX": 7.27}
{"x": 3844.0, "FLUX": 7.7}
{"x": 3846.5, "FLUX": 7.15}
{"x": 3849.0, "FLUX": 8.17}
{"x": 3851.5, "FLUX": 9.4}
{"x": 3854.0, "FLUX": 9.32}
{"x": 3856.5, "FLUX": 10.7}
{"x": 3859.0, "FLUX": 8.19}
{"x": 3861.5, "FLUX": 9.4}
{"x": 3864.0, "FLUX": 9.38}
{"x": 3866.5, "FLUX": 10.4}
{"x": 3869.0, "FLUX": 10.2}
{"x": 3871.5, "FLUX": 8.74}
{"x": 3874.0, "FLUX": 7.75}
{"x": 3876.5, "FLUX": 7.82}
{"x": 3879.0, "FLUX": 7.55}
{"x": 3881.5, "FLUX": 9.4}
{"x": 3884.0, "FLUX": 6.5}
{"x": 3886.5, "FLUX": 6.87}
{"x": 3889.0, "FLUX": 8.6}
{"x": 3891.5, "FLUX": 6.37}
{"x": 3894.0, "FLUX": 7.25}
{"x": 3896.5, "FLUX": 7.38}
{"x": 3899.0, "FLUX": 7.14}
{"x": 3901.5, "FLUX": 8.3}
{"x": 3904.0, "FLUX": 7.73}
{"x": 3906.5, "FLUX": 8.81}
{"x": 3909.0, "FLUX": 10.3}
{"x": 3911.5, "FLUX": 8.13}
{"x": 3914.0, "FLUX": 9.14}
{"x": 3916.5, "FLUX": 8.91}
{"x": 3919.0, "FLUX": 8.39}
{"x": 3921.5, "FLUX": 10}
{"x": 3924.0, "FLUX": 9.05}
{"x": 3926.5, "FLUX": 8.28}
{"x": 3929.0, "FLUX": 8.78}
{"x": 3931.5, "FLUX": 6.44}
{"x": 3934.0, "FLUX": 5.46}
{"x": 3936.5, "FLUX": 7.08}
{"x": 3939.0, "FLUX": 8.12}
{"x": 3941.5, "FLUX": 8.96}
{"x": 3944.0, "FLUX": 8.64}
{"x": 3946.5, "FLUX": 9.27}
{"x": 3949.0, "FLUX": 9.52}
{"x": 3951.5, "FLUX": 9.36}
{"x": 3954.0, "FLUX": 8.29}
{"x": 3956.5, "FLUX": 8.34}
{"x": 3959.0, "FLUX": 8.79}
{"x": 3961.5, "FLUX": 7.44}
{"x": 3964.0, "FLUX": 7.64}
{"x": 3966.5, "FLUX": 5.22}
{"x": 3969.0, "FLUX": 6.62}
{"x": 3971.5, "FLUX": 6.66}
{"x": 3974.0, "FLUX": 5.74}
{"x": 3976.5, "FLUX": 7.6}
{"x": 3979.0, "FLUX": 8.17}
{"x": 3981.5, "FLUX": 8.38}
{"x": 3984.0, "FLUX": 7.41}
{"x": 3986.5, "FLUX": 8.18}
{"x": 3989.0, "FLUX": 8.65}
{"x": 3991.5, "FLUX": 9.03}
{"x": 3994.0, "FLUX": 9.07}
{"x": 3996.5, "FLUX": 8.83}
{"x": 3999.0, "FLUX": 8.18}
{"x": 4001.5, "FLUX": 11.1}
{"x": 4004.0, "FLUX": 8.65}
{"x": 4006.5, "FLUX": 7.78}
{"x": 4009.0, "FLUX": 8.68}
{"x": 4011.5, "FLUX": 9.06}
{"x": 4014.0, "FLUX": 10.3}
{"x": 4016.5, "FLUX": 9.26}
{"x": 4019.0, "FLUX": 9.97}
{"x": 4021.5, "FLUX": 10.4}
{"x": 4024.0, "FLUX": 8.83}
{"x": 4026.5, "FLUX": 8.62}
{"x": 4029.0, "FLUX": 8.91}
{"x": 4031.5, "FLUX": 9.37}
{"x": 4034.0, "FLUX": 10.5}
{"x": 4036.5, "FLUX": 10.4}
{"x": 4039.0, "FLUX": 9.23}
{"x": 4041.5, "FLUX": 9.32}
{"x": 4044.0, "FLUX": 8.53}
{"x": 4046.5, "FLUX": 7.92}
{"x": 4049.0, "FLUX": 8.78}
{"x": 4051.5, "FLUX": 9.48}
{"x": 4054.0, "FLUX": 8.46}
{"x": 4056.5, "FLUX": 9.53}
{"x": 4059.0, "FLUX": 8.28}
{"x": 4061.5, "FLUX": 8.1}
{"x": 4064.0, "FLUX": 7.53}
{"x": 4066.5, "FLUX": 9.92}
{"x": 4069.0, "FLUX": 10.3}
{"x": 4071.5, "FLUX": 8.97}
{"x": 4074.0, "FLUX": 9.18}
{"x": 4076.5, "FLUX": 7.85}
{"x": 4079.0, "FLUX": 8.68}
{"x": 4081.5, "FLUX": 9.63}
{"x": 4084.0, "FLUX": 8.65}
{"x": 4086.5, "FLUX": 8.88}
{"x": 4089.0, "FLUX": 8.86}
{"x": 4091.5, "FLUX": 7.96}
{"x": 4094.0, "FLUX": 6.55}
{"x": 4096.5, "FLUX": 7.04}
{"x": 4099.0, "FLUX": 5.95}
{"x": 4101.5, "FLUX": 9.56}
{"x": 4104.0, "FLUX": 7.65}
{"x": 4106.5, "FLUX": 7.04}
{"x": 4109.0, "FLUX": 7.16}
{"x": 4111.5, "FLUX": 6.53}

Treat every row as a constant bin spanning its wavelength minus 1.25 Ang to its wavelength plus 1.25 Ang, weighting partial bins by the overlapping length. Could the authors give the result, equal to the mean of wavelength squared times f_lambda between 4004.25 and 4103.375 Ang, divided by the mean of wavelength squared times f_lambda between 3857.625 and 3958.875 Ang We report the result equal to 1.1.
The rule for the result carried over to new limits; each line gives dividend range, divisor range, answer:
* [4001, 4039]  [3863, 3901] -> 1.25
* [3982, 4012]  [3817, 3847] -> 1.38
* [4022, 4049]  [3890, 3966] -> 1.18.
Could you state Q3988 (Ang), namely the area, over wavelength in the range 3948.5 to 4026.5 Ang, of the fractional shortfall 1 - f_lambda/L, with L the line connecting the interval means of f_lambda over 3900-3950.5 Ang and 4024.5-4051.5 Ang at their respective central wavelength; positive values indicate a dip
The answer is 3.9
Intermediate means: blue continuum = 8.46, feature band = 8.42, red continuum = 9.16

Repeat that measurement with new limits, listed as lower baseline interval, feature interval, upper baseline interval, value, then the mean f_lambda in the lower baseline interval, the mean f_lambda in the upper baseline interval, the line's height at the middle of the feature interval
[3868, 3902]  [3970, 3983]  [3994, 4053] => 2.2 Ang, 7.82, 9.22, 8.74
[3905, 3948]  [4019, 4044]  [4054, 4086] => -2.1 Ang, 8.46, 8.87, 8.76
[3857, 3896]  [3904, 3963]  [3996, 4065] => 0.8 Ang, 8.32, 9.08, 8.6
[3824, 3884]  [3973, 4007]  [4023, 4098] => 0.7 Ang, 8.06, 8.8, 8.55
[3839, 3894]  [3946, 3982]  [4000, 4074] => 4.3 Ang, 8.33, 9.18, 8.81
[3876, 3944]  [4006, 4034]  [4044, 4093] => -2.4 Ang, 8.04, 8.77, 8.55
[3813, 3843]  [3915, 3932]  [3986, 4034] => -1.2 Ang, 6.93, 9.15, 8.1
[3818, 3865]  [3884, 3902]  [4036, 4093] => 1.5 Ang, 7.72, 8.86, 7.99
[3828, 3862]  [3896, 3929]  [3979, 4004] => -2.0 Ang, 7.61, 8.72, 8.12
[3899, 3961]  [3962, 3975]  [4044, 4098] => 3.1 Ang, 8.46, 8.58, 8.5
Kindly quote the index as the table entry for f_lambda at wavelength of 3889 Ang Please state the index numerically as 8.6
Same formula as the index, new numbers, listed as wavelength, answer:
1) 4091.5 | 7.96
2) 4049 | 8.78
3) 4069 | 10.3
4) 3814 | 8.24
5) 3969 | 6.62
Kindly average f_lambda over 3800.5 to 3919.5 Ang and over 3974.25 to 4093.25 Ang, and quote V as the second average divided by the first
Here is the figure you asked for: 1.12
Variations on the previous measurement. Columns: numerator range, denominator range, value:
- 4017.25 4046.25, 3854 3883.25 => 1.04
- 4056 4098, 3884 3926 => 1.04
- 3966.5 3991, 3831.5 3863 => 0.95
